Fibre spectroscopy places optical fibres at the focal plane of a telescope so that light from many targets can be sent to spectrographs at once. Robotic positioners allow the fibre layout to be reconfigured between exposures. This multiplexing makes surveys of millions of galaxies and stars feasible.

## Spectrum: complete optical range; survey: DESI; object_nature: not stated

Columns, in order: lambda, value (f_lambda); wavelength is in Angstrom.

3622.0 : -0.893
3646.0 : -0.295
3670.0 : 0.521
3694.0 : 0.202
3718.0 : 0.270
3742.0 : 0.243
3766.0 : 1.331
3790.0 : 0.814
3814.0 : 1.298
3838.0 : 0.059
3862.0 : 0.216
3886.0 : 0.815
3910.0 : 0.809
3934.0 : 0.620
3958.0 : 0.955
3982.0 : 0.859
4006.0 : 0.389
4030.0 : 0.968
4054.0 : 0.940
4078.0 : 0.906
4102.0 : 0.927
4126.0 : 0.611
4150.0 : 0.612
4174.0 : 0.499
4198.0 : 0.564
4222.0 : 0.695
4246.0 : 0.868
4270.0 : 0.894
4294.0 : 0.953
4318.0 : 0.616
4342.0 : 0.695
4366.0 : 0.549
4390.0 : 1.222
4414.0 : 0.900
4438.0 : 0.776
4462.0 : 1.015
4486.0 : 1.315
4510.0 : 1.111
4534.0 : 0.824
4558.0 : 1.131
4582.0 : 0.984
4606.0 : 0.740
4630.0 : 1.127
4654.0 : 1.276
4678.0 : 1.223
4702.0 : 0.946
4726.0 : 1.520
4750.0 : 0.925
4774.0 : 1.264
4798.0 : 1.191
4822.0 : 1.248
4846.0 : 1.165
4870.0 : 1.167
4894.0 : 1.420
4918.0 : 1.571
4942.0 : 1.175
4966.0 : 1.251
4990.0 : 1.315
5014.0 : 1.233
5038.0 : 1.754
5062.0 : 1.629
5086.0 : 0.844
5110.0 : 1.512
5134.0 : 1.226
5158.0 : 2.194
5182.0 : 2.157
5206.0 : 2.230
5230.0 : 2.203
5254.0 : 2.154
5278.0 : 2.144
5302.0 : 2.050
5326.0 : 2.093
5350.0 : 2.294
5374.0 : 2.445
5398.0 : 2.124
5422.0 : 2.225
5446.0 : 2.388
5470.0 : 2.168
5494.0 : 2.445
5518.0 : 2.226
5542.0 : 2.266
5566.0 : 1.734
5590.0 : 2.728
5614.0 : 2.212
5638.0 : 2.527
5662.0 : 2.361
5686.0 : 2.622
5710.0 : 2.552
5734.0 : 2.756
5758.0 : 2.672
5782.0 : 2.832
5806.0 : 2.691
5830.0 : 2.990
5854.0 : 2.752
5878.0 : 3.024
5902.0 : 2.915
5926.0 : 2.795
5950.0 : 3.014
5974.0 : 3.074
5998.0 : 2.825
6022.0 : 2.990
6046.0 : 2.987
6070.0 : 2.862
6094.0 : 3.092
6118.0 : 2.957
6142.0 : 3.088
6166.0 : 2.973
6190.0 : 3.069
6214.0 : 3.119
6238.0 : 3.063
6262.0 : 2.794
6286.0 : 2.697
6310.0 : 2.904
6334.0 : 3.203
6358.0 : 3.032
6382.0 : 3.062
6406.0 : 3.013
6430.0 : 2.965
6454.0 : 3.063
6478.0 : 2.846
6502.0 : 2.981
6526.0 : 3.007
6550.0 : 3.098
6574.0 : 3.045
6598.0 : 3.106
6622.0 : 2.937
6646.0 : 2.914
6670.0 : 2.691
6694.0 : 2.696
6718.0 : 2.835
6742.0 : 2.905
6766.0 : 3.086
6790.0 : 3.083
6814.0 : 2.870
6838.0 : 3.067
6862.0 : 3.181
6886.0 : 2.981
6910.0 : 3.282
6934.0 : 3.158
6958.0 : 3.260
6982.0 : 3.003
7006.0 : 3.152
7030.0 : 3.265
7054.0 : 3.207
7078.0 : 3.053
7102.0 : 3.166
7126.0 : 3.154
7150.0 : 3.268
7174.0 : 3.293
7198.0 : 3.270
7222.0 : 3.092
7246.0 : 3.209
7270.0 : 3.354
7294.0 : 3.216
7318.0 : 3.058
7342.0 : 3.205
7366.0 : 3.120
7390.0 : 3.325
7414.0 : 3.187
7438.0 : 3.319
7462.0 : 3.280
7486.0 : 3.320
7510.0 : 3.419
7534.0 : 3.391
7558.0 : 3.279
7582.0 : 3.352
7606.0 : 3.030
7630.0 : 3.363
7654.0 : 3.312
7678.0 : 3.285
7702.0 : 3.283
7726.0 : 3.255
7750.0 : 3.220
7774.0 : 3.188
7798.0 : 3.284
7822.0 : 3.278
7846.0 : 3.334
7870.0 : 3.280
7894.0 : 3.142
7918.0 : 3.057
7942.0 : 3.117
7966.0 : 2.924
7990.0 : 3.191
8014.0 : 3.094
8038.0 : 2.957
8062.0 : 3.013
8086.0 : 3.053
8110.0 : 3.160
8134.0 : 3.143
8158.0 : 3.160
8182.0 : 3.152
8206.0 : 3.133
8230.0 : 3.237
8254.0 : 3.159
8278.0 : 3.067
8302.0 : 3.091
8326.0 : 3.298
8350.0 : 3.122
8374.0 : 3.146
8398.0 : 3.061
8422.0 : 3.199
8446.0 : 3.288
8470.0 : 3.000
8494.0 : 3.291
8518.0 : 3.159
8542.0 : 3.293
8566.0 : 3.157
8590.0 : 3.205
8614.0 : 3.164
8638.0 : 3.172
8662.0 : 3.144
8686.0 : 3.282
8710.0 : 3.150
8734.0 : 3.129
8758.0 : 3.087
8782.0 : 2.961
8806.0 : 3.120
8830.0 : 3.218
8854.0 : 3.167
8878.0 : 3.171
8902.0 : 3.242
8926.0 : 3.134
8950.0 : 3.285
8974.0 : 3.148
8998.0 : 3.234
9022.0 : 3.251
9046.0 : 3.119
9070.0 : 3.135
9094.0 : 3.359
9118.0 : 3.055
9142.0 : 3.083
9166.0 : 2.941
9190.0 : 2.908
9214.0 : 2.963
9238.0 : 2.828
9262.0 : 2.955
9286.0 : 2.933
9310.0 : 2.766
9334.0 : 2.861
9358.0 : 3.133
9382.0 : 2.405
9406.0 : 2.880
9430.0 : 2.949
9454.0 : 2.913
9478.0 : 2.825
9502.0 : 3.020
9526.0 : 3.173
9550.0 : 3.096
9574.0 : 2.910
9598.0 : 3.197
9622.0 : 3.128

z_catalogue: 0.29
